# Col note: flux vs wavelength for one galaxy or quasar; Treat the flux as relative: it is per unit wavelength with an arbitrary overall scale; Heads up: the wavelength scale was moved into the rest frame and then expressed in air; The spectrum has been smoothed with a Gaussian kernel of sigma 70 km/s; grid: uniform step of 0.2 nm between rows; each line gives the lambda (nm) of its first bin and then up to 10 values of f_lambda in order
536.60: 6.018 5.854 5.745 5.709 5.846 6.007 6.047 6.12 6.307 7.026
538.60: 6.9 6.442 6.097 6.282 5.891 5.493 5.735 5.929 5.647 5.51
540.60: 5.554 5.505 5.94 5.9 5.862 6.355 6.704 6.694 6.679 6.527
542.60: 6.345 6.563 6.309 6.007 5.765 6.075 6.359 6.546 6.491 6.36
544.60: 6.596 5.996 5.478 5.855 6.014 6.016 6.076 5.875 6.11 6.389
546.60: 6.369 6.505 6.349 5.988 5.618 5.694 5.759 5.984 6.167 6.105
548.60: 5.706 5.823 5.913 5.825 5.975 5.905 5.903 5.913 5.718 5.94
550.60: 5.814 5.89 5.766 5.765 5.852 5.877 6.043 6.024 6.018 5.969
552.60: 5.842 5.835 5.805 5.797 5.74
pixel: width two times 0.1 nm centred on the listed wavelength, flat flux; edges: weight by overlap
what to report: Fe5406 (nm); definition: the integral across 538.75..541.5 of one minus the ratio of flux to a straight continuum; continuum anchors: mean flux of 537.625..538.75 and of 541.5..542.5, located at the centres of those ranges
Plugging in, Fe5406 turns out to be 0.290 nm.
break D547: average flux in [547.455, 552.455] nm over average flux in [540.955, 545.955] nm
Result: 0.9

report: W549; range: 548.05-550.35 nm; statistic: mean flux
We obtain 5.91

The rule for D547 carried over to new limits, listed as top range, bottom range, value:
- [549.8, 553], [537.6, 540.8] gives 0.97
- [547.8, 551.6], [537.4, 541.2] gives 0.98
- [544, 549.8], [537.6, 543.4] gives 0.98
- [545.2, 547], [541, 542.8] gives 0.97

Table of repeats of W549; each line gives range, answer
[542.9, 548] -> 6.1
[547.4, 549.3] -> 5.87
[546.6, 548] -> 6.01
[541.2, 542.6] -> 6.42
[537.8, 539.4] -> 6.39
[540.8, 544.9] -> 6.28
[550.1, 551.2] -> 5.82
